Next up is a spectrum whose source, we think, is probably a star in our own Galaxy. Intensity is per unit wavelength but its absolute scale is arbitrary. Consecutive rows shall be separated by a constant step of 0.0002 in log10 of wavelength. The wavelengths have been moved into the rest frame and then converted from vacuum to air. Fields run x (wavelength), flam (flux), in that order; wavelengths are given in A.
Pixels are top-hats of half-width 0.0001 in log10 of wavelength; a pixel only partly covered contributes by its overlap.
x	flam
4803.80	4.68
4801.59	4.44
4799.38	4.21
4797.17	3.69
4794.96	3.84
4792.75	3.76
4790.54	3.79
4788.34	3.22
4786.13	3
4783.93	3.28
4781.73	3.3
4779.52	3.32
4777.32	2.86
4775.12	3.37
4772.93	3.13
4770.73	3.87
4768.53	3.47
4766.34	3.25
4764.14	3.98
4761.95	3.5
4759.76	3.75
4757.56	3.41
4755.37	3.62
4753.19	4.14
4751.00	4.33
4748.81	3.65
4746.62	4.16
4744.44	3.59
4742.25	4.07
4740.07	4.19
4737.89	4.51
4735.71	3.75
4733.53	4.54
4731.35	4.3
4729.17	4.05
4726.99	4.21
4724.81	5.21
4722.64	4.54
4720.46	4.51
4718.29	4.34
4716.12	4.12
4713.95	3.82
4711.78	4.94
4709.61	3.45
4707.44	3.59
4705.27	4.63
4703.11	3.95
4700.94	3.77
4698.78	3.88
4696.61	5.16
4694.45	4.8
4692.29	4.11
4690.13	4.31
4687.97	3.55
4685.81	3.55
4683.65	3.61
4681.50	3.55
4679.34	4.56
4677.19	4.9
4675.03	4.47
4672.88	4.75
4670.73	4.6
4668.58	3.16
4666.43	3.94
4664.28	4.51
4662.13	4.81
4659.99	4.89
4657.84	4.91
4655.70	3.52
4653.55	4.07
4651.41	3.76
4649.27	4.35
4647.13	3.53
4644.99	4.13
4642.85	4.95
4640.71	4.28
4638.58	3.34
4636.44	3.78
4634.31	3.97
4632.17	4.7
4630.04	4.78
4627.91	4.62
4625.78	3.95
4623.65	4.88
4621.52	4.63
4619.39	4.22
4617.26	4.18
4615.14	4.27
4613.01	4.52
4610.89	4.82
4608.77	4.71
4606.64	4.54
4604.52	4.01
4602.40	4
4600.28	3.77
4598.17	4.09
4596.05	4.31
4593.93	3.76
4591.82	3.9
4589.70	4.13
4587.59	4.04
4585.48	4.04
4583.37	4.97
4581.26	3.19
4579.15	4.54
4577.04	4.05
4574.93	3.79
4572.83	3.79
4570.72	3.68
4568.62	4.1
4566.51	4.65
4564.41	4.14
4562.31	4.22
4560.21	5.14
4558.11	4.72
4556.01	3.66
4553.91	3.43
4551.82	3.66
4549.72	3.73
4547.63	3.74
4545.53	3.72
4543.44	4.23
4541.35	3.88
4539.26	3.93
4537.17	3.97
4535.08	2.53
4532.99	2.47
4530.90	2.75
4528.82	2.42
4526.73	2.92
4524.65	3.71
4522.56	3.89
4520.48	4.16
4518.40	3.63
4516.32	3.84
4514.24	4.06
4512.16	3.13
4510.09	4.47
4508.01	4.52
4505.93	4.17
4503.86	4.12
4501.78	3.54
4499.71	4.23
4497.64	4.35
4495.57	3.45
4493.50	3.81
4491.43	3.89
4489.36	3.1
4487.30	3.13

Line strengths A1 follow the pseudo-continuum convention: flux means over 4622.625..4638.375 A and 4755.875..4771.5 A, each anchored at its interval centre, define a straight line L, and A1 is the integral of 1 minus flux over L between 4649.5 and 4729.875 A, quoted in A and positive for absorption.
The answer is -4.7 A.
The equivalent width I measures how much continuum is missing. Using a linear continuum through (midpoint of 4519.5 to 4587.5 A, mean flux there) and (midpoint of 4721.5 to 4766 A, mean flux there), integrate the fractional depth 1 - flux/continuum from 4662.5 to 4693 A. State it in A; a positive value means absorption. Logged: -1.2 A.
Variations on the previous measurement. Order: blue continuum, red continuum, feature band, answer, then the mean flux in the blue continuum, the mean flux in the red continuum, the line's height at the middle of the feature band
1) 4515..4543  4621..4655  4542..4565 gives -2.8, 3.42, 4.22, 3.6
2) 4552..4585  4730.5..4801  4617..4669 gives -3.6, 4.12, 3.72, 3.97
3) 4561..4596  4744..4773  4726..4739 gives -1.5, 4.08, 3.73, 3.78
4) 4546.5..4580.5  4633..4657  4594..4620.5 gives -1.6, 4.06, 3.99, 4.02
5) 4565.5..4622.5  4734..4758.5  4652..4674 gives -1.2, 4.17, 3.97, 4.08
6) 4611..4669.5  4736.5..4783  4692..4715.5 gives -1.4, 4.26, 3.69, 3.95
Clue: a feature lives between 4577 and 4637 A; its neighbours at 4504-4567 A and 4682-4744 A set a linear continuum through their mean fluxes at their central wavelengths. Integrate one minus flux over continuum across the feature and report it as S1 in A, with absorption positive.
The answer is -4.84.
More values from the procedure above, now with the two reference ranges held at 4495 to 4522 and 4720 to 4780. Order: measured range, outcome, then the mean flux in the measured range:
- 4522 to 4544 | 3.7 A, 3.3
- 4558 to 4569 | -1.5 A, 4.5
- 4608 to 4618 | -1.4 A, 4.51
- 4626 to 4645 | -1.6 A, 4.28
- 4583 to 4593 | -0.5 A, 4.16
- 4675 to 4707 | -2.0 A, 4.16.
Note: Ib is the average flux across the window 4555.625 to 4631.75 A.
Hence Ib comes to 4.25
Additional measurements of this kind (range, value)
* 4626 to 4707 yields 4.21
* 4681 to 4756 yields 4.14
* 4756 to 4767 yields 3.59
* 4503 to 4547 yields 3.64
